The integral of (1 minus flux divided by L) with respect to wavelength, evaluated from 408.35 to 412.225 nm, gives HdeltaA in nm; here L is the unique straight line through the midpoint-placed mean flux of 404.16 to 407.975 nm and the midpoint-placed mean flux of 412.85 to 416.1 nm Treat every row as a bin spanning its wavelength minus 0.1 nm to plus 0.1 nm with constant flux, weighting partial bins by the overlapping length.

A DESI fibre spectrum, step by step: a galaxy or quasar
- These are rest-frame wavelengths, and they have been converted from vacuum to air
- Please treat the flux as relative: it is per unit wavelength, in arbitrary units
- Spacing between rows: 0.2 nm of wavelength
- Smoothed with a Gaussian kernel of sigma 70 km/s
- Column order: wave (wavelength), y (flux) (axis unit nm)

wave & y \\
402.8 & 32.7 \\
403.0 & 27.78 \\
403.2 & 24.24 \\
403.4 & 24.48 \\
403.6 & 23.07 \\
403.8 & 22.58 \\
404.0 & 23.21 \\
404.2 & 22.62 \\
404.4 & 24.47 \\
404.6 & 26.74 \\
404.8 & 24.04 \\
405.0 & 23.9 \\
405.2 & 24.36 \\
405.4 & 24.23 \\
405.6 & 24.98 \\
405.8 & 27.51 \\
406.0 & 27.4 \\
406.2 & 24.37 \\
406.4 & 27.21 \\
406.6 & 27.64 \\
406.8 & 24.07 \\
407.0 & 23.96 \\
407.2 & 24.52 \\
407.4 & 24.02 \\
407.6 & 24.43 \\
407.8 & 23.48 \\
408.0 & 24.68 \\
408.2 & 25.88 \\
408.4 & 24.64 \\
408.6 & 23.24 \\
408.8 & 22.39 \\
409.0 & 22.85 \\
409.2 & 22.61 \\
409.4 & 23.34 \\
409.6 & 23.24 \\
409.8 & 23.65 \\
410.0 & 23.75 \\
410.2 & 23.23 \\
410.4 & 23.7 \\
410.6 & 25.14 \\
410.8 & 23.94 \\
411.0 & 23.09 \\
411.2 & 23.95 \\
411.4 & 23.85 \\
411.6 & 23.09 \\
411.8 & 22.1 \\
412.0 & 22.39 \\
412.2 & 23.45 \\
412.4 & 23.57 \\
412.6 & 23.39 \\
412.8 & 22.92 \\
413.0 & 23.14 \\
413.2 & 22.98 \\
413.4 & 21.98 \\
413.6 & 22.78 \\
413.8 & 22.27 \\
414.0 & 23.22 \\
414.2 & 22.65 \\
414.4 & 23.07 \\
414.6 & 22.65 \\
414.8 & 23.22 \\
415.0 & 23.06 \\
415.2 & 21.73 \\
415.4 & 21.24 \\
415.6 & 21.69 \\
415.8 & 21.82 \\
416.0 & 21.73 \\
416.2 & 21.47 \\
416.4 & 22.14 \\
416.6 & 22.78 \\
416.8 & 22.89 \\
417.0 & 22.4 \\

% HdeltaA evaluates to 0.06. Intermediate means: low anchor 25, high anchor 22.5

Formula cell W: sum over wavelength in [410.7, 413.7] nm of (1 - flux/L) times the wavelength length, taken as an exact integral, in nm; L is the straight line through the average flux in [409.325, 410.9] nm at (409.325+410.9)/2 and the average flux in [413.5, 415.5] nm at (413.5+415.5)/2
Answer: 0.01 nm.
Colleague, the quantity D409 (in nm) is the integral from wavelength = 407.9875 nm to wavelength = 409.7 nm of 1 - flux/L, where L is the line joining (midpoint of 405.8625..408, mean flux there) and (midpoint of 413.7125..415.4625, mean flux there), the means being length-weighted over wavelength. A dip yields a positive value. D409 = 0.06 nm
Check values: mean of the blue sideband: 25.1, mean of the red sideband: 22.6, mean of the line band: 23.6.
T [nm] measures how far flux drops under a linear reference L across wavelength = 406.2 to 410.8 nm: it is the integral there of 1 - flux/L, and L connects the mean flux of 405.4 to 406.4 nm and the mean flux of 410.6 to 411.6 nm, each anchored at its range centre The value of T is 0.13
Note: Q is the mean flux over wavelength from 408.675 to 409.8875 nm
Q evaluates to 23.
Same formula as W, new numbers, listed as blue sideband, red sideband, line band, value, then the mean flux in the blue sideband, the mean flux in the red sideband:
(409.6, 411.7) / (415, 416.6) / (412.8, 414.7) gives -0.01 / 23.7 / 21.8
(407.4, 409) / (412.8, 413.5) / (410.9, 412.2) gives 0.00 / 24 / 22.7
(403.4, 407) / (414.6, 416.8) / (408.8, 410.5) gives 0.03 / 24.8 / 22.2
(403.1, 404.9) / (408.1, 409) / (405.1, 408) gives -0.15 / 23.9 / 23.9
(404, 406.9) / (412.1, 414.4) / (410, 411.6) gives -0.01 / 25.2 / 22.9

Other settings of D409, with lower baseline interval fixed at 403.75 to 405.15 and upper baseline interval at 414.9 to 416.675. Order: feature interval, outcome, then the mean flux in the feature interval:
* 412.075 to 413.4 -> -0.04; 23.1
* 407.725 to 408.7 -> -0.05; 24.4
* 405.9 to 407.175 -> -0.11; 25.7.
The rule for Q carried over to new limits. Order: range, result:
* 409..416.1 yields 23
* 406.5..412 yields 23.8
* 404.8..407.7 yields 25.1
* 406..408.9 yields 24.7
